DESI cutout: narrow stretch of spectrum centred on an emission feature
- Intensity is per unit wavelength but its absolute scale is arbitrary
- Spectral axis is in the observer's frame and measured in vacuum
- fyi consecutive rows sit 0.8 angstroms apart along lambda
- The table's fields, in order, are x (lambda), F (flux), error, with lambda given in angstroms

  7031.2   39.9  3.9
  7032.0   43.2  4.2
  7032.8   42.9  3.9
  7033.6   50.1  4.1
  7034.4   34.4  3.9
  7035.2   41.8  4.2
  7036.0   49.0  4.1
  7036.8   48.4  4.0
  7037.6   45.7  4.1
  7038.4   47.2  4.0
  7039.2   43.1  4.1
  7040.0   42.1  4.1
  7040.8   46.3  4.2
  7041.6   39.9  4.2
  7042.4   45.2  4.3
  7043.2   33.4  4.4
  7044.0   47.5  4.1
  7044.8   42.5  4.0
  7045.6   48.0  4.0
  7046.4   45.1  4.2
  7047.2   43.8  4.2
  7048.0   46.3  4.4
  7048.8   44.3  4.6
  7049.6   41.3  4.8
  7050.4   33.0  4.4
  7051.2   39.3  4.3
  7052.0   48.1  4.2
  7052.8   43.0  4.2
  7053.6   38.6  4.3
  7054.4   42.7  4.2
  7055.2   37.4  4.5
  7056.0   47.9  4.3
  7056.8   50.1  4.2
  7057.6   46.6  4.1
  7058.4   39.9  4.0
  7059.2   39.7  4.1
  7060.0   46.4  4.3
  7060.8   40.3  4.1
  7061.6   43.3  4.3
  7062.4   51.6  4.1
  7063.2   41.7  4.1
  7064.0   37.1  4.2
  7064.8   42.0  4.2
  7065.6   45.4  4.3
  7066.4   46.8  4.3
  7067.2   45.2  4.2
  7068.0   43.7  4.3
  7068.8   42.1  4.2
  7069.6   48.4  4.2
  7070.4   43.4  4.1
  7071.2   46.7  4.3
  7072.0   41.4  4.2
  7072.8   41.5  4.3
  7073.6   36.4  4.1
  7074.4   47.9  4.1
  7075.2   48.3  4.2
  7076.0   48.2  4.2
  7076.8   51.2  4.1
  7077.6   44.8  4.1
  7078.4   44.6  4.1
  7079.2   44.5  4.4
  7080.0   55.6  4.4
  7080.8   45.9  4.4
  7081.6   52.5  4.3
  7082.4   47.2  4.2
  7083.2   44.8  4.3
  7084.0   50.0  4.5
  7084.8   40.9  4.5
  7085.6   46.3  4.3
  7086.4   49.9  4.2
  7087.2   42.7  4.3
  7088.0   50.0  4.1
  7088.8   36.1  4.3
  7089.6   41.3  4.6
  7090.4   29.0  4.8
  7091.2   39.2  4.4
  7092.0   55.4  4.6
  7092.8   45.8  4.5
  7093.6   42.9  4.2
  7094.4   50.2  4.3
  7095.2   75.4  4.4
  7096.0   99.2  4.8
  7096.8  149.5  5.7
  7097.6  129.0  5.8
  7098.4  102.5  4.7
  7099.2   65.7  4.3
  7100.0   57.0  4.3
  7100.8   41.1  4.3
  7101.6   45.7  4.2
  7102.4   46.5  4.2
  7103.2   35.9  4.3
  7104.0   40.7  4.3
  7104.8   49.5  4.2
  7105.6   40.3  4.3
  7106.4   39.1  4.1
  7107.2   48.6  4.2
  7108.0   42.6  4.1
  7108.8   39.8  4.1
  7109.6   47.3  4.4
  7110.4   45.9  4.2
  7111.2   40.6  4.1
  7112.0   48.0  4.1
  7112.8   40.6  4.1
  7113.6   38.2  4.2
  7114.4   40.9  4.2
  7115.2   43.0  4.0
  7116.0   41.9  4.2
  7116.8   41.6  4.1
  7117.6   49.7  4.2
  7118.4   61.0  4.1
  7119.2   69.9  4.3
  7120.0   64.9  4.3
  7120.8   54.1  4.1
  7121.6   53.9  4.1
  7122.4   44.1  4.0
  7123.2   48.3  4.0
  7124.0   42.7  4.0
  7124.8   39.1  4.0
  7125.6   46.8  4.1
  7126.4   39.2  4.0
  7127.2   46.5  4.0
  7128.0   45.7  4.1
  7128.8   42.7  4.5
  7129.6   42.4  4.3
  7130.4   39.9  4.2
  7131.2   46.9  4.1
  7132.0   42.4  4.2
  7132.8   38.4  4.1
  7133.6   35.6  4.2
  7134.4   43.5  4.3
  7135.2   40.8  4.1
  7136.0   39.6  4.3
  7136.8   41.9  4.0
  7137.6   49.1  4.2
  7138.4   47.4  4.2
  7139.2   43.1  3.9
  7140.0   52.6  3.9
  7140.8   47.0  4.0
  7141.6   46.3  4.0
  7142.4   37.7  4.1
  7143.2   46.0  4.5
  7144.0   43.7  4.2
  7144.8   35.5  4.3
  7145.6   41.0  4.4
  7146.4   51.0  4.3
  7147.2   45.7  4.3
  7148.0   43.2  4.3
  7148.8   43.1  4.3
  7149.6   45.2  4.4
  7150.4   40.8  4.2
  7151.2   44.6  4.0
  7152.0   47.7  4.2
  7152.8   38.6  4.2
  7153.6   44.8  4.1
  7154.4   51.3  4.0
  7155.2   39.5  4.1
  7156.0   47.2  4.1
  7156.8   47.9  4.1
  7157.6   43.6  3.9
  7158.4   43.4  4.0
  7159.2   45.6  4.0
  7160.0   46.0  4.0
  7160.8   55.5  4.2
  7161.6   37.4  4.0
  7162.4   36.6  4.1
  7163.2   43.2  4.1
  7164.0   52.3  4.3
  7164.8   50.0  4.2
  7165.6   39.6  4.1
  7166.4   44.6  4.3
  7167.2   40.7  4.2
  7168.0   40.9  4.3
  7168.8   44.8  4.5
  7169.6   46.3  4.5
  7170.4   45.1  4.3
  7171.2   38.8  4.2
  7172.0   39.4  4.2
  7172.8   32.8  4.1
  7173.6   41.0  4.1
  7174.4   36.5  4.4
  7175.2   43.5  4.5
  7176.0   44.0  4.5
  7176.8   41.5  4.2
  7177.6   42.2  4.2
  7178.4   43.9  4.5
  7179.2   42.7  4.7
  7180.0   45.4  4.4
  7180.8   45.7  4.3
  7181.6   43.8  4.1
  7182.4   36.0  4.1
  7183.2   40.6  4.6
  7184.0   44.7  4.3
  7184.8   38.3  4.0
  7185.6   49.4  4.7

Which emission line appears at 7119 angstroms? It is [N II]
